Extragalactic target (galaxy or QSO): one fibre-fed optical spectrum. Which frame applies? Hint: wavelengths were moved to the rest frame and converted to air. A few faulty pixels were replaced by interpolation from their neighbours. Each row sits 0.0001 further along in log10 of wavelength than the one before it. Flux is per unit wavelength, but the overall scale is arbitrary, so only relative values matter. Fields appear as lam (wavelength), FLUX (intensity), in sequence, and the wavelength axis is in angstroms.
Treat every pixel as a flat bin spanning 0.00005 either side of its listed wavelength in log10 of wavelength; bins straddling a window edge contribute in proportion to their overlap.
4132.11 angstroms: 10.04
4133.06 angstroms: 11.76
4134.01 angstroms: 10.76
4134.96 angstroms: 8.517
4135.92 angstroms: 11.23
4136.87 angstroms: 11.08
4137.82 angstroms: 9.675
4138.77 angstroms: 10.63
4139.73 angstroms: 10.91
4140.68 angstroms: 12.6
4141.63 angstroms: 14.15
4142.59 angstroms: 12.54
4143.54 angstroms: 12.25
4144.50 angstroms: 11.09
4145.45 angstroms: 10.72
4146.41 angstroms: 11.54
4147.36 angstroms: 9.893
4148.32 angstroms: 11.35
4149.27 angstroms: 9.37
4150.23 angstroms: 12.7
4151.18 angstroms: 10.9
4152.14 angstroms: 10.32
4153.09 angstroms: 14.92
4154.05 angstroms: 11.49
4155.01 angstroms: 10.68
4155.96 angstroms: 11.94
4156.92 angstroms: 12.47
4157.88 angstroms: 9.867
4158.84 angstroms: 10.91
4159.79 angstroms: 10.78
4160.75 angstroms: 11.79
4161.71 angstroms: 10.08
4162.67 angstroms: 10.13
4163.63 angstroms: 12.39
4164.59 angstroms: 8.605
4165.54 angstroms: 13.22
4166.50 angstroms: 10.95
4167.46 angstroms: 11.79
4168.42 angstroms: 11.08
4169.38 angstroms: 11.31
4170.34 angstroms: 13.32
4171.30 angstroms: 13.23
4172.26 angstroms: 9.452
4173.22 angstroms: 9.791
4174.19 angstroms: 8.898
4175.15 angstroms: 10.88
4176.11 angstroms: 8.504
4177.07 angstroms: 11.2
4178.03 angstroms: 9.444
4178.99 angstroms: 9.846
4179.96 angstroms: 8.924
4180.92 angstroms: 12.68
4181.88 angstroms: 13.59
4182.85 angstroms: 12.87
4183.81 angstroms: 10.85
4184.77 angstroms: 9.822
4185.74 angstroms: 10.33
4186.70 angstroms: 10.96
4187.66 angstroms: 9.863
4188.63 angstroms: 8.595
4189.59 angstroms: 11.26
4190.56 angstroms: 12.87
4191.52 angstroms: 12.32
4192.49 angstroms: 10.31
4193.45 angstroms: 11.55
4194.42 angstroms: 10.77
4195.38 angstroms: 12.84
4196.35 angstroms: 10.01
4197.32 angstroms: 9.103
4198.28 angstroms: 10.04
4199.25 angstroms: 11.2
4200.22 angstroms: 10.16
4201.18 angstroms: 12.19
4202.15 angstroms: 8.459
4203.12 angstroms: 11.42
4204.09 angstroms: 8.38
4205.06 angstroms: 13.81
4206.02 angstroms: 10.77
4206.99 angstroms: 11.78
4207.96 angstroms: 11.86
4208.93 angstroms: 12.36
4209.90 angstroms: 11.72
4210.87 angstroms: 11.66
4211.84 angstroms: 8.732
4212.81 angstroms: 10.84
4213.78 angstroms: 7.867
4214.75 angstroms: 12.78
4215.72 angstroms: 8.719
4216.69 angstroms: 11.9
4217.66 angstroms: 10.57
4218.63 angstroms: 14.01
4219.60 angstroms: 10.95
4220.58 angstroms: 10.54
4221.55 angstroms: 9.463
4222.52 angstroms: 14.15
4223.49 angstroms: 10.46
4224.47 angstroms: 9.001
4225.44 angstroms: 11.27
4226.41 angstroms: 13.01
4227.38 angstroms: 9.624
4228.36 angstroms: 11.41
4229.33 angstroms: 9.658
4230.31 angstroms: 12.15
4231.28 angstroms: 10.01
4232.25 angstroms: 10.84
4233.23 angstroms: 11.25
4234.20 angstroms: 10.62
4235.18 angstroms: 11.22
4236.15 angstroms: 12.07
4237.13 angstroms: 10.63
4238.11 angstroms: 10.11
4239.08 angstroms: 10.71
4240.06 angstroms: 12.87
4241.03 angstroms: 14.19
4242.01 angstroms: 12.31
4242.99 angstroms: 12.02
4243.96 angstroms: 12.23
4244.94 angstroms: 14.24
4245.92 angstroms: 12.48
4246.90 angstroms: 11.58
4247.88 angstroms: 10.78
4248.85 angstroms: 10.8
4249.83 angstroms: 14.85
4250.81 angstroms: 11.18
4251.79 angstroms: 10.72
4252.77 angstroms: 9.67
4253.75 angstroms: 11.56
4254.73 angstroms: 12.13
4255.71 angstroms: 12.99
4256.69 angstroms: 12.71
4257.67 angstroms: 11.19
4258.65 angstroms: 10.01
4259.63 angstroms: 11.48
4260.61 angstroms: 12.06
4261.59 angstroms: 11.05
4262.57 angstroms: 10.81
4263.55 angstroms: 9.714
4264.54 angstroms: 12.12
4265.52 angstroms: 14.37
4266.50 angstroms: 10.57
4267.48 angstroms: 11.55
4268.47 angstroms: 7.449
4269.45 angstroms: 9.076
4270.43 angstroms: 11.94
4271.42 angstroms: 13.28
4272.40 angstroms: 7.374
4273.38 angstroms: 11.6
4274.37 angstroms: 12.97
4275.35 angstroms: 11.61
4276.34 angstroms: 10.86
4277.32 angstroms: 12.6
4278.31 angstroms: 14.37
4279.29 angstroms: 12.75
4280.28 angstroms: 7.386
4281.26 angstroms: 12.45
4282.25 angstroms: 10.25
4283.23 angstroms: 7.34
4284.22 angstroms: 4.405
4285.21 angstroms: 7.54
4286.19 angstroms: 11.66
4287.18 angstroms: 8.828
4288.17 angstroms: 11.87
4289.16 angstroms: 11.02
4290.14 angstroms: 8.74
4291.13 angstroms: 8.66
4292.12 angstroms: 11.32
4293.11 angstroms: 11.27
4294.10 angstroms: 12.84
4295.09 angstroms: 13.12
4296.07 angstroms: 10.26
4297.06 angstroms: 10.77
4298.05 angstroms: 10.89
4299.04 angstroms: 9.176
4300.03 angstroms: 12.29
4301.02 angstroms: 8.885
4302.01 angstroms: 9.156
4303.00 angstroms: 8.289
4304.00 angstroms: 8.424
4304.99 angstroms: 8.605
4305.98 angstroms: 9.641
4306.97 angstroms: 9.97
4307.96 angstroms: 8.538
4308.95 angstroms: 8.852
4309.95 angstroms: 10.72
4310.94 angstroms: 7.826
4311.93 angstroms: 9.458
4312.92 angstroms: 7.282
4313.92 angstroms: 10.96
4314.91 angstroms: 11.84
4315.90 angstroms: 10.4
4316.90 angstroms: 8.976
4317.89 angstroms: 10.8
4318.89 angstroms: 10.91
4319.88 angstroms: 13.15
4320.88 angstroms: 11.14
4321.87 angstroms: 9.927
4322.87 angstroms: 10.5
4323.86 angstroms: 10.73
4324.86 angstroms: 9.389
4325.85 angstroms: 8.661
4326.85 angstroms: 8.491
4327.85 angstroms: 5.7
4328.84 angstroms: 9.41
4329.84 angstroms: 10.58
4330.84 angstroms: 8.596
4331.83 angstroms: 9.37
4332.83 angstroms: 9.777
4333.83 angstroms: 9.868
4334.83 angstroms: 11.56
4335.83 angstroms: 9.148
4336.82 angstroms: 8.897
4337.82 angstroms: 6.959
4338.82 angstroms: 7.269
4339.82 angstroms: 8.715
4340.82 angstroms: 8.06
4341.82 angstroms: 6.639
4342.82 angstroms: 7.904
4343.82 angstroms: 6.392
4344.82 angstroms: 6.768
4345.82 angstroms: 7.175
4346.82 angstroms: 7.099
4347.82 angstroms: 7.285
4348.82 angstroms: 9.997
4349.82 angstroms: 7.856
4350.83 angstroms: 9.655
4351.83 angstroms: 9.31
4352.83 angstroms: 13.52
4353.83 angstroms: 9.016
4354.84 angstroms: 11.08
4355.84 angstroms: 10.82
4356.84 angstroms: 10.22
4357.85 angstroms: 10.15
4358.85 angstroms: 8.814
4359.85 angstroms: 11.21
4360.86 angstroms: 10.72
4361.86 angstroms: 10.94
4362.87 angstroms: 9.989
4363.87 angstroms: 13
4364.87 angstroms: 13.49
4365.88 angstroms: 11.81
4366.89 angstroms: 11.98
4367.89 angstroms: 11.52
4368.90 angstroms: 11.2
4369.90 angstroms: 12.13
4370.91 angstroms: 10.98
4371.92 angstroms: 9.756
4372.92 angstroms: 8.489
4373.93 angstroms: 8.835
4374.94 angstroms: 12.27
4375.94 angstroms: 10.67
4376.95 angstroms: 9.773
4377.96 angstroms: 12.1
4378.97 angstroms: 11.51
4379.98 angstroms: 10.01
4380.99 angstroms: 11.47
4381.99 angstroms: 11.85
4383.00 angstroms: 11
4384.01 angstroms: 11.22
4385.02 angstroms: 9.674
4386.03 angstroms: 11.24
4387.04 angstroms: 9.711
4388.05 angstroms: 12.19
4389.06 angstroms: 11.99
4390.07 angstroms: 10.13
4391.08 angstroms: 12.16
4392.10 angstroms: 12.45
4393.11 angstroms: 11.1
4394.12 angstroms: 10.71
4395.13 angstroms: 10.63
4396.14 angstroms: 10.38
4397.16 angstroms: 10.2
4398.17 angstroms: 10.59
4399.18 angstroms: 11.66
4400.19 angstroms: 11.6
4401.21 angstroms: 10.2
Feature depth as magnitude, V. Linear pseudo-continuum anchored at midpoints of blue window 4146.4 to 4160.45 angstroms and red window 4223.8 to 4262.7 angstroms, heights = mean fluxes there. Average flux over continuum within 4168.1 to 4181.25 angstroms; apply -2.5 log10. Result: 0.07 mag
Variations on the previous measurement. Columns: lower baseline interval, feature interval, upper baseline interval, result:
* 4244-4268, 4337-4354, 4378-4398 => 0.34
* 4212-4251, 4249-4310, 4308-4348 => -0.04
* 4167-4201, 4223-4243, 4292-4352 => -0.09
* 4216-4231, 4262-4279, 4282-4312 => -0.11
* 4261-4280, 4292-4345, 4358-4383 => 0.17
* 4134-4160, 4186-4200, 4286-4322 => 0.01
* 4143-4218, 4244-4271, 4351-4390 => -0.05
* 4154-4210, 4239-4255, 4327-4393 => -0.14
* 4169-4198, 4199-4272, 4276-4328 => -0.08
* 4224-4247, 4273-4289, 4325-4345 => -0.04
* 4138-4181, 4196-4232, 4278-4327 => -0.02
